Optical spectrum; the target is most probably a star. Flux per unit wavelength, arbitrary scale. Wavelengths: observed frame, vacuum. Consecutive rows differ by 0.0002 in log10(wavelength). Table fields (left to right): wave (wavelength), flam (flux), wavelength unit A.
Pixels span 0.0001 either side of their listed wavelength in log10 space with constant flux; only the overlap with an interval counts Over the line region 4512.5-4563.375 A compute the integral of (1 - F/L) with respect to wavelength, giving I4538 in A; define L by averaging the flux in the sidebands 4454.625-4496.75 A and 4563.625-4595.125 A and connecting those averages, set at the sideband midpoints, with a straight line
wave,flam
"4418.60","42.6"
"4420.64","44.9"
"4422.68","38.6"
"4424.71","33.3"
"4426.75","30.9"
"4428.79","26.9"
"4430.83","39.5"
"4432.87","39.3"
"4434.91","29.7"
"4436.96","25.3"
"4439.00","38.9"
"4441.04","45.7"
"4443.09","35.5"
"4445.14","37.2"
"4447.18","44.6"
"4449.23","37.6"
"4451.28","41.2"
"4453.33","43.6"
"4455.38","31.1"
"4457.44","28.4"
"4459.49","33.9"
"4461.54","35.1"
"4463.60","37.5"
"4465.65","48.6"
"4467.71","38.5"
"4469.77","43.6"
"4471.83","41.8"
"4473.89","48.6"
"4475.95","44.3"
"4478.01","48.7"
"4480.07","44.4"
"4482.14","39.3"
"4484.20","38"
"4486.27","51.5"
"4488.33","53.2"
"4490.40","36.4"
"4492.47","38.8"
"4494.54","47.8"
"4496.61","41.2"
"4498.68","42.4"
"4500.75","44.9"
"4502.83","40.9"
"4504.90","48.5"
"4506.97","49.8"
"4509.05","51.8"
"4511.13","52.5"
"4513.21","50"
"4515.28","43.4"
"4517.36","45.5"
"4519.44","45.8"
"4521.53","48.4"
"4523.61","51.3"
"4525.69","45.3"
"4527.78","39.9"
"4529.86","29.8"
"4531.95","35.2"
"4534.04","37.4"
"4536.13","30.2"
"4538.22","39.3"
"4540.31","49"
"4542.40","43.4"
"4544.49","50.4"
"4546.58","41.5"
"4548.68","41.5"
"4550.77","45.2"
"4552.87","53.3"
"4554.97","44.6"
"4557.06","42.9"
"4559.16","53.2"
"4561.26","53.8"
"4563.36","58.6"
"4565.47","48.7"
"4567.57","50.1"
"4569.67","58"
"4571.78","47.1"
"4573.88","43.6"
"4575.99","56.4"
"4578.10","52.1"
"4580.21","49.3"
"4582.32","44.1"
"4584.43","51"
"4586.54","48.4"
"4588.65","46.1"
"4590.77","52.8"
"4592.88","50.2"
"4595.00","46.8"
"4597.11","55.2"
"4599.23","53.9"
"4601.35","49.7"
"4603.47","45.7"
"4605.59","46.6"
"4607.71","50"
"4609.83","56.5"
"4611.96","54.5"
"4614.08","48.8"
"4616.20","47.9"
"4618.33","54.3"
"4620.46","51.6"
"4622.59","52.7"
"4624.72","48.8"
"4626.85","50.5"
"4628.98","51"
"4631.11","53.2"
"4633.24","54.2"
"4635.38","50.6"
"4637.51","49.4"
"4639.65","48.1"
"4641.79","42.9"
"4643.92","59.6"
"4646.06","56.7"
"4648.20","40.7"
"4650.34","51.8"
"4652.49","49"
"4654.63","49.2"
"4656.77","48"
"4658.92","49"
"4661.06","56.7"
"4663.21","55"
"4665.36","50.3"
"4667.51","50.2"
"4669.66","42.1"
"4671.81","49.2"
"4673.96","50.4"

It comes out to 2.35 A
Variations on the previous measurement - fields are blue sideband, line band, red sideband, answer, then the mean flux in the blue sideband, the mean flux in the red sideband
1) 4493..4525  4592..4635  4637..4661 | -1.8 A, 46.8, 49.8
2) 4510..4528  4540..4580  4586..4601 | -0.1 A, 47.2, 50.5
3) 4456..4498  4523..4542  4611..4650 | 2.3 A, 41.9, 50.9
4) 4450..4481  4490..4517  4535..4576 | -1.3 A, 40.6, 47.3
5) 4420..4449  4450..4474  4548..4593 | 0.1 A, 36.4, 49.6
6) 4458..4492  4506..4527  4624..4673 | -1.9 A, 42.5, 50.3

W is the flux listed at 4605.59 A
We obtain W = 46.6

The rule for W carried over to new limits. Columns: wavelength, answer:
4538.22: 39.3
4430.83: 39.5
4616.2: 47.9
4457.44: 28.4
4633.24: 54.2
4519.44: 45.8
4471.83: 41.8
